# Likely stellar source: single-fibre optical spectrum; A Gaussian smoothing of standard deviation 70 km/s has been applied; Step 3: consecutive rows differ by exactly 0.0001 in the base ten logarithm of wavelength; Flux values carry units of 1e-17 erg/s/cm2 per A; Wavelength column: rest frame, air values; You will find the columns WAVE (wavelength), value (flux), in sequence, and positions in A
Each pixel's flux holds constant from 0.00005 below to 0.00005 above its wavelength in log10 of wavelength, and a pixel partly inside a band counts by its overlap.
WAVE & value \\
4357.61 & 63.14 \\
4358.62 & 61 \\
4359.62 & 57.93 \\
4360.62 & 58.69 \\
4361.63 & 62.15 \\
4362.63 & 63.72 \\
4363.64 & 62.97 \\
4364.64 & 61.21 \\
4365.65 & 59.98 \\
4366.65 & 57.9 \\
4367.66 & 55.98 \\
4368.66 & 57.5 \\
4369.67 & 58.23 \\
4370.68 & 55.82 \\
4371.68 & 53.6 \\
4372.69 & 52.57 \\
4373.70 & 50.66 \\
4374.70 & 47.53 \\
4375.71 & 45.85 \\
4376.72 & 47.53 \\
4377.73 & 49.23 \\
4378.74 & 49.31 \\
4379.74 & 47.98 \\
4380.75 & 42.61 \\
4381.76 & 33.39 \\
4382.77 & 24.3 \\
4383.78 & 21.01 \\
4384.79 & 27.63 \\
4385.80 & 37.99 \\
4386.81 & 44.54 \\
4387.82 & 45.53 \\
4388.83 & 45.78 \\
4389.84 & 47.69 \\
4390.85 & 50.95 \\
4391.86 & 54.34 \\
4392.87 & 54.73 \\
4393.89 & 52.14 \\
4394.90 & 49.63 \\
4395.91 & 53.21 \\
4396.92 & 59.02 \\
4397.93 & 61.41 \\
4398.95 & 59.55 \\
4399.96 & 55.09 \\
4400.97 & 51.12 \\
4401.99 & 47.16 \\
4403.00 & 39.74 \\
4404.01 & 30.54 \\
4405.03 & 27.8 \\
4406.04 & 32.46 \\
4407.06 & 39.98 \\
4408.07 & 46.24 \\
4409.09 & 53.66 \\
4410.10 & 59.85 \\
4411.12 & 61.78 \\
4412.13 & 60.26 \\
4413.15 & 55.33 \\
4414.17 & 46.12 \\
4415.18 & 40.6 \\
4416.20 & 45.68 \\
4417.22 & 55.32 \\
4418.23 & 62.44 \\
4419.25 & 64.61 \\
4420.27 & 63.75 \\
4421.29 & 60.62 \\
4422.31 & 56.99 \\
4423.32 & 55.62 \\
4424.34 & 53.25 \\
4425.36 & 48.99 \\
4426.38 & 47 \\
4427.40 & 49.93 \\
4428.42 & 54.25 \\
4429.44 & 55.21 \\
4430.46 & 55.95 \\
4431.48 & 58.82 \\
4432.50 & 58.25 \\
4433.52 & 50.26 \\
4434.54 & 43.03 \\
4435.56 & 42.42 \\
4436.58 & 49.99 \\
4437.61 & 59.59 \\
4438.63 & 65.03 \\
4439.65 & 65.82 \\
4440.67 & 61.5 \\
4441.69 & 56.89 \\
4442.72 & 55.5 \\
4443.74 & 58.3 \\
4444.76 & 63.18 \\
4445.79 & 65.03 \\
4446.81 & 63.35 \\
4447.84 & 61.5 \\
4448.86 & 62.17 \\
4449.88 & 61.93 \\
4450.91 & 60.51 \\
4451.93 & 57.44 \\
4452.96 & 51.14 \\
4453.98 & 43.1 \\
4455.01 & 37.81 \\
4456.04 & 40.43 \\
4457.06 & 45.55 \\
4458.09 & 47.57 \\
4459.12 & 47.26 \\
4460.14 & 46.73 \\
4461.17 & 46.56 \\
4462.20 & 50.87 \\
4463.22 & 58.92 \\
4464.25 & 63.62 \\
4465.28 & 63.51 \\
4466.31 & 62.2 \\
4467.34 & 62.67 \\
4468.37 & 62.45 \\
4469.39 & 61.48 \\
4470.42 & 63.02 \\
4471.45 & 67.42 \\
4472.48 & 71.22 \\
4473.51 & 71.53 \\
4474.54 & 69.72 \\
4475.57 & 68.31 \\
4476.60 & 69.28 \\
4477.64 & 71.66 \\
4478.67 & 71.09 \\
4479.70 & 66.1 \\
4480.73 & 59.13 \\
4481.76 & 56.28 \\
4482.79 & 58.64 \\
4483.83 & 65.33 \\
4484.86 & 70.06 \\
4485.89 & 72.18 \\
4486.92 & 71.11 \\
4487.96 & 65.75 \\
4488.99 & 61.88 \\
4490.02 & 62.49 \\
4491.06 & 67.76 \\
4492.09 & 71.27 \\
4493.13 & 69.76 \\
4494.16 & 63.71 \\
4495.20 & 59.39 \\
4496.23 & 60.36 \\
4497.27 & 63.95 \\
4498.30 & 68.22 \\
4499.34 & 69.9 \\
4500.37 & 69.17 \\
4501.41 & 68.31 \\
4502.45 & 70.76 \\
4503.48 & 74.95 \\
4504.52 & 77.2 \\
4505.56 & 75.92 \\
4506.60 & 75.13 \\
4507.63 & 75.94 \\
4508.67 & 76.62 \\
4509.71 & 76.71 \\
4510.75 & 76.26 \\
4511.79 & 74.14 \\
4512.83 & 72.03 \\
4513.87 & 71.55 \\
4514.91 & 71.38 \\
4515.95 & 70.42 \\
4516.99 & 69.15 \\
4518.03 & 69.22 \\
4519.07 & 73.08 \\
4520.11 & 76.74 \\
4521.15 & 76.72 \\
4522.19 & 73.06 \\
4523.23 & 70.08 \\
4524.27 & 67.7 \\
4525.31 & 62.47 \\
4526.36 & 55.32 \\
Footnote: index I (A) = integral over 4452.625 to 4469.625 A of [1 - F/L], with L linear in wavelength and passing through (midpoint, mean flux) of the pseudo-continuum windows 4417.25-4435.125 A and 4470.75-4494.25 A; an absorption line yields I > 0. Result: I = 2.8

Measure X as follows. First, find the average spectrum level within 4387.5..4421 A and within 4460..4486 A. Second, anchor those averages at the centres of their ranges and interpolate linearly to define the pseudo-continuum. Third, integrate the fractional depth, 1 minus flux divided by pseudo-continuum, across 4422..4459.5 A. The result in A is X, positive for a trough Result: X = 2.05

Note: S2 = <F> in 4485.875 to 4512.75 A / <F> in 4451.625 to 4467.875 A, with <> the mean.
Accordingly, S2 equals 1.36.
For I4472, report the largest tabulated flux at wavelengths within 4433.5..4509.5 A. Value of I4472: 77.2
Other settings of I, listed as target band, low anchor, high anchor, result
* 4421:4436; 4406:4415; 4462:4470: 0.5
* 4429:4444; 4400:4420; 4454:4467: -1.8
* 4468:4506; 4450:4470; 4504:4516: -1.6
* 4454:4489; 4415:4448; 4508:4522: 2.2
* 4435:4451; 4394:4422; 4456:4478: -0.9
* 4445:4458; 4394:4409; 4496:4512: 1.1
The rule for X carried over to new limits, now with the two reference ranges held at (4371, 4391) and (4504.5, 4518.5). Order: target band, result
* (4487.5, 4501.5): 0.8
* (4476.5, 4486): 0.1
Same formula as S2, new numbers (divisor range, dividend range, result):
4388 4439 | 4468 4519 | 1.33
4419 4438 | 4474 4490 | 1.23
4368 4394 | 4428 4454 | 1.24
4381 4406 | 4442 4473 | 1.27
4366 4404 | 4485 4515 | 1.46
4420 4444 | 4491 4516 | 1.28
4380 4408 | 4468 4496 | 1.50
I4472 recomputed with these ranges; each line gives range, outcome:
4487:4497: 71.27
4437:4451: 65.82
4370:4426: 64.61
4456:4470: 63.62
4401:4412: 61.78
